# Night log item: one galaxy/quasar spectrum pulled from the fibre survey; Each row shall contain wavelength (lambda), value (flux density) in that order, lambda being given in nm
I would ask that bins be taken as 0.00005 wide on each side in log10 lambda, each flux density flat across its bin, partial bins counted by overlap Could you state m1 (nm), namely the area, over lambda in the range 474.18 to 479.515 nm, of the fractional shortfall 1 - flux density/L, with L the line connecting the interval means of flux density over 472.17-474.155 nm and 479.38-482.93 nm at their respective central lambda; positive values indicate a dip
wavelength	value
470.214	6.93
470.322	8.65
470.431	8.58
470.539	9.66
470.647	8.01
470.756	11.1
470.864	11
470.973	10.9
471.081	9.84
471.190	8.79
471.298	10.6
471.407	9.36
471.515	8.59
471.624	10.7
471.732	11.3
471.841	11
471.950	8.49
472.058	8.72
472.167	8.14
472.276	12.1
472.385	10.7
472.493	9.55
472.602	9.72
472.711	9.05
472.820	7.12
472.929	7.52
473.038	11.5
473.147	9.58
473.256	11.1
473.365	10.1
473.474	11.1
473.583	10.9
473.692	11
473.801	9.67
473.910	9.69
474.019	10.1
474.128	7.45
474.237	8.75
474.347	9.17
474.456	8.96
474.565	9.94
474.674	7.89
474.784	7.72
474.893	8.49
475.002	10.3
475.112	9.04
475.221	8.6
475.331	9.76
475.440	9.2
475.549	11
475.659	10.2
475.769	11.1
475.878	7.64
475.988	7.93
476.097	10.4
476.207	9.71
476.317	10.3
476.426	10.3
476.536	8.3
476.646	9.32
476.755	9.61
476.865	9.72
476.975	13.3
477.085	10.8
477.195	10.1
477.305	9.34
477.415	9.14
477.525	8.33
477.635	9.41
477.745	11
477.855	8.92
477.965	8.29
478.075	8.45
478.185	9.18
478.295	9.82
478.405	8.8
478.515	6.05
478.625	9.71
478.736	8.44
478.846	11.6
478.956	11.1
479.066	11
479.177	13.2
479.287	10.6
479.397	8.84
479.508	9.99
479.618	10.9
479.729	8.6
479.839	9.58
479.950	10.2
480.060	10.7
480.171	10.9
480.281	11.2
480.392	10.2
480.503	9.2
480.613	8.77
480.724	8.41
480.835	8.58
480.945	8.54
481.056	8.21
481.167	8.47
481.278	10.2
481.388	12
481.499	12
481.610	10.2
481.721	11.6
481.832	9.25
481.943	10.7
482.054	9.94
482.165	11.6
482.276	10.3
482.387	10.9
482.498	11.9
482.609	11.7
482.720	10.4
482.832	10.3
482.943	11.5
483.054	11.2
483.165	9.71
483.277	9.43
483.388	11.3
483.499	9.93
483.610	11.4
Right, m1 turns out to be 0.24 nm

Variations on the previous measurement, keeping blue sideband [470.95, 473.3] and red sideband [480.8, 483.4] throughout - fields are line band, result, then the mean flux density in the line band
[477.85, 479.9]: 0.108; 9.66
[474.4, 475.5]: 0.102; 9.01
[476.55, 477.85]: 0.021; 9.91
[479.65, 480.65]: 0.030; 9.97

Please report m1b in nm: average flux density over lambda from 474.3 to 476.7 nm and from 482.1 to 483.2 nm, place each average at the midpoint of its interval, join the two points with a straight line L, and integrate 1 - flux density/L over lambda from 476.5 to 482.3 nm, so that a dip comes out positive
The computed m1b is 0.201 nm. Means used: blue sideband 9.33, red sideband 11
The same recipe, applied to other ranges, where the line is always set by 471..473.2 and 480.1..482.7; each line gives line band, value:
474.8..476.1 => 0.06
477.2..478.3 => 0.09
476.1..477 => -0.01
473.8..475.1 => 0.11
